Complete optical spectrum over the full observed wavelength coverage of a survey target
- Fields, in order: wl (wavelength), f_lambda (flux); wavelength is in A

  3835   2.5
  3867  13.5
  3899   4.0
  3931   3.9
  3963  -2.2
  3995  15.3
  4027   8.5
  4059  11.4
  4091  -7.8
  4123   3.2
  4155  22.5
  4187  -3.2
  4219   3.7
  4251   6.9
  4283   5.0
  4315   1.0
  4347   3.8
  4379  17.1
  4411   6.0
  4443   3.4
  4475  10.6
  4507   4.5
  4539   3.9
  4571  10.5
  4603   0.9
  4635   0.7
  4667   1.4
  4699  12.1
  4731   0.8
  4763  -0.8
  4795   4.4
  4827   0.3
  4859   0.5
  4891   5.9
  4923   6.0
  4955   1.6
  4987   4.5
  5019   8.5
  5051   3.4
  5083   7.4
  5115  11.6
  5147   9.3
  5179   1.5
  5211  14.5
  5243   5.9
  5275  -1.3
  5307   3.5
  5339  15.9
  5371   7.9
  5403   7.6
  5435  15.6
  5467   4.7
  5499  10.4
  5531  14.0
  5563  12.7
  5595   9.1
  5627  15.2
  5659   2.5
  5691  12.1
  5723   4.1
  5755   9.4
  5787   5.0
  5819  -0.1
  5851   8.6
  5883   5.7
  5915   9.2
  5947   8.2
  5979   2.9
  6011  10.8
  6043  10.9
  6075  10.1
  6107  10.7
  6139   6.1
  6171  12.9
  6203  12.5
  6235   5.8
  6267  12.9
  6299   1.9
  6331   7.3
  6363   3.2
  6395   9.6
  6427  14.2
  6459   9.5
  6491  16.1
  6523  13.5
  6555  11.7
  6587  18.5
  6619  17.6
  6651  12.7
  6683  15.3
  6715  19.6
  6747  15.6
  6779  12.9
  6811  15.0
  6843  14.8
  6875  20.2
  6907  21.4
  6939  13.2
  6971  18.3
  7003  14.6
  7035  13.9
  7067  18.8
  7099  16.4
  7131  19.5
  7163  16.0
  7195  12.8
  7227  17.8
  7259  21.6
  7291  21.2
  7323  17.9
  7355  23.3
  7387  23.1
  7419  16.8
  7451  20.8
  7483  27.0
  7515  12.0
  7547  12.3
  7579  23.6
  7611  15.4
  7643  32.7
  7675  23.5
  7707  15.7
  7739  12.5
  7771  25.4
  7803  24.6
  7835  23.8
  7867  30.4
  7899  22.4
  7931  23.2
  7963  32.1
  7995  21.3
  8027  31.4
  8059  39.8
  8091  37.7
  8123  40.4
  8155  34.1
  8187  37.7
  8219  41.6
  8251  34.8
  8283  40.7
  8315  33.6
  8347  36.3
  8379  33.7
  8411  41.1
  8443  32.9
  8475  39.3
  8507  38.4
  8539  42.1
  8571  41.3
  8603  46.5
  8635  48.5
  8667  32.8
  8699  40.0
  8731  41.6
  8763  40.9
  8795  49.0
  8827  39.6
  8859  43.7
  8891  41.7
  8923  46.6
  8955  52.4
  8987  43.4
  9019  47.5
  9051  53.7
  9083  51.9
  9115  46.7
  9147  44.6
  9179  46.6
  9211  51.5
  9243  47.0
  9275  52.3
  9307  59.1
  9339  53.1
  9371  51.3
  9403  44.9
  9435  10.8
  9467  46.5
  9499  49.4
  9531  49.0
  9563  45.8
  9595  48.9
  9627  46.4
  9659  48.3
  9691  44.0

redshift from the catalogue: 1.01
